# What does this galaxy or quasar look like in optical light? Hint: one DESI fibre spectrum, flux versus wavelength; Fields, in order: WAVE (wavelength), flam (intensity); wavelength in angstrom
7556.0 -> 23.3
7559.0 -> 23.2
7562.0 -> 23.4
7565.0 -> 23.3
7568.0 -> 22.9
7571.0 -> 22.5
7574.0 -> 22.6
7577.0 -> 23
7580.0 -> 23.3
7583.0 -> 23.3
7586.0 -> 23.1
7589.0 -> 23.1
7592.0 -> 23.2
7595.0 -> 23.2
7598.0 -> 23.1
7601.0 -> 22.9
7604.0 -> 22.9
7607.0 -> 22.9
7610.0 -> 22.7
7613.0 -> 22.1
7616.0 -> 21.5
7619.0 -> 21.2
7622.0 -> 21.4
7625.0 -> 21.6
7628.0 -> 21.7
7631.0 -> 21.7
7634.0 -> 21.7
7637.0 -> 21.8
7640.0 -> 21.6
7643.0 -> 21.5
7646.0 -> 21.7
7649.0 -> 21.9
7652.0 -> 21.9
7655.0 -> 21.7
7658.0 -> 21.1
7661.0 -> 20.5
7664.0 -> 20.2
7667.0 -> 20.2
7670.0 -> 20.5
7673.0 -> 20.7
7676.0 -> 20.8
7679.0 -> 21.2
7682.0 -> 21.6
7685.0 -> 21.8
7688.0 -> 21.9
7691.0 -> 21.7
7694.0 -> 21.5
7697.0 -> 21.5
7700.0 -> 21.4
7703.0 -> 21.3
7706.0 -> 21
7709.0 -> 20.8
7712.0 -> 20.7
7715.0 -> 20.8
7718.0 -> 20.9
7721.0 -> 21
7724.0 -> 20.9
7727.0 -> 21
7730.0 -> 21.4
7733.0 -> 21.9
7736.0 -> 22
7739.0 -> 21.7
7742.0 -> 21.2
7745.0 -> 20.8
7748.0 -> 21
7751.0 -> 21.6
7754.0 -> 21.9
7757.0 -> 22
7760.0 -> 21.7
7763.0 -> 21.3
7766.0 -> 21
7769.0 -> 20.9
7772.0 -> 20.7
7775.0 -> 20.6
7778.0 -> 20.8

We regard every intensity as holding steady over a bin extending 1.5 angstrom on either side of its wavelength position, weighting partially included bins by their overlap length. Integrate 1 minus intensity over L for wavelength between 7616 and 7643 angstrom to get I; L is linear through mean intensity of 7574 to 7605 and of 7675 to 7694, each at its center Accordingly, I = 1.0 angstrom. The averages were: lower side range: 23.1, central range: 21.6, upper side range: 21.5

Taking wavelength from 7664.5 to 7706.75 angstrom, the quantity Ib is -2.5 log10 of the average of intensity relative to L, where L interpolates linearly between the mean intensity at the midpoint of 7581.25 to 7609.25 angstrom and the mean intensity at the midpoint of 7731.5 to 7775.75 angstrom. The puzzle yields 0.04 mag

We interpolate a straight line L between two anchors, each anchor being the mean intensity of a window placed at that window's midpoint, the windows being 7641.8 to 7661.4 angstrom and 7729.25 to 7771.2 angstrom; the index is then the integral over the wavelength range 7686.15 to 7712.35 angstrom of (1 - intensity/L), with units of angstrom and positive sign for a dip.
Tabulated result 0.17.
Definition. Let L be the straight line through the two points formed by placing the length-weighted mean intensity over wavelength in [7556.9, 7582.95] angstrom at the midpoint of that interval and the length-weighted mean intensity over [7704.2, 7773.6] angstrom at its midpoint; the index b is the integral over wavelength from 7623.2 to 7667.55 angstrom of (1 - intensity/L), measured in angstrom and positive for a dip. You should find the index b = 1.6 angstrom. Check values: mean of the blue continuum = 23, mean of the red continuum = 21.2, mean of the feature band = 21.4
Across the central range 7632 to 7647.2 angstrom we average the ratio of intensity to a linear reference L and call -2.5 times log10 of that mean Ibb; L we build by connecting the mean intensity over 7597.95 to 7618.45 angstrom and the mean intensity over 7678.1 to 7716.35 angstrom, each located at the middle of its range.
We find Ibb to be 0.02 mag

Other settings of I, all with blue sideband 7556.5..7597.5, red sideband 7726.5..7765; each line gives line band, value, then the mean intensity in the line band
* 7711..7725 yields 0.6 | 20.9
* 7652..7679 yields 1.8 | 20.8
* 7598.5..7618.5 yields 0.3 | 22.5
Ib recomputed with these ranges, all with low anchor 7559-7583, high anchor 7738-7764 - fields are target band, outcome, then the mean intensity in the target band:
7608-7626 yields 0.04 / 21.8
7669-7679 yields 0.07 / 20.8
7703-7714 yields 0.05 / 20.9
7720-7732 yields 0.03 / 21.1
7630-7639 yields 0.04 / 21.7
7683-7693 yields 0.01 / 21.8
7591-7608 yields -0.01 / 23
